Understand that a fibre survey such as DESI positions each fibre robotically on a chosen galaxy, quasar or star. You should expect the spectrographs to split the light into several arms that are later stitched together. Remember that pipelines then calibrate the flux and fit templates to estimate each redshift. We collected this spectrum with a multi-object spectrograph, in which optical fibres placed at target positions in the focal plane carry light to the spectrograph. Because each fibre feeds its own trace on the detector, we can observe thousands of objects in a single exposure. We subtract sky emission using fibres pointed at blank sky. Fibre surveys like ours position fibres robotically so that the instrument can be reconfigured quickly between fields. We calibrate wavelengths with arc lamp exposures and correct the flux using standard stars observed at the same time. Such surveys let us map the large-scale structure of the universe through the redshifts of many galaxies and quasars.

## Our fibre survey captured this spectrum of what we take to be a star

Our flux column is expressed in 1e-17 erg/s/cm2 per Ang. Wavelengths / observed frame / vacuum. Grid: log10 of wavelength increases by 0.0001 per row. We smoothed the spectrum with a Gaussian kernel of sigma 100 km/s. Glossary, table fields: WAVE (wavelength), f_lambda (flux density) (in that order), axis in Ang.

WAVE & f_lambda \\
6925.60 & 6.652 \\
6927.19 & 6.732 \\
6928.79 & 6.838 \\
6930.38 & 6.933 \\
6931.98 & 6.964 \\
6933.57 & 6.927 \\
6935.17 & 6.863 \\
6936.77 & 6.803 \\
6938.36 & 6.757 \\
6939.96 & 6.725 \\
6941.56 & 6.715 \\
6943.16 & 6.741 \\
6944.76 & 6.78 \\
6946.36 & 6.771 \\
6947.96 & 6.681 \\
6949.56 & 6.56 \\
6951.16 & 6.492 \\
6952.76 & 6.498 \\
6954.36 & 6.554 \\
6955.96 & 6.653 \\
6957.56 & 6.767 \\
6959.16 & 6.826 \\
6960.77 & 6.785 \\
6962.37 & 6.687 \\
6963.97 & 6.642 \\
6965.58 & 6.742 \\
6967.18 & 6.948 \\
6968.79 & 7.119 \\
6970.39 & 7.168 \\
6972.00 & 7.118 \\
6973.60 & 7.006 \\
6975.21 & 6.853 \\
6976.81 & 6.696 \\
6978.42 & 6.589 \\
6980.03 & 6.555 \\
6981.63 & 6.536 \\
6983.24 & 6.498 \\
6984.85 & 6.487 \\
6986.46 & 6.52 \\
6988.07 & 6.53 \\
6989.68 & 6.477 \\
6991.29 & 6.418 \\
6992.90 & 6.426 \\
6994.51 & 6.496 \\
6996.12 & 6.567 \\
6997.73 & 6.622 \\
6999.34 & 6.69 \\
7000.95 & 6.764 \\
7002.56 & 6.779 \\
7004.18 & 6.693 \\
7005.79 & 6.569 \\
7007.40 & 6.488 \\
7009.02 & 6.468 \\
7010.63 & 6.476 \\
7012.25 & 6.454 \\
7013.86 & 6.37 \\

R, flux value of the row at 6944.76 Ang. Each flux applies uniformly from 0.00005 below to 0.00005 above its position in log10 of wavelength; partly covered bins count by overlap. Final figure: 6.78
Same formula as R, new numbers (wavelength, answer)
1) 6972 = 7.118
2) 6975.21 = 6.853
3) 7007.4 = 6.488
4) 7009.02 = 6.468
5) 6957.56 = 6.767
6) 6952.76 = 6.498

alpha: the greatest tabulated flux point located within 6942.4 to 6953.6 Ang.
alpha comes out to 6.78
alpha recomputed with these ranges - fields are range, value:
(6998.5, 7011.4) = 6.779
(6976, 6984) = 6.696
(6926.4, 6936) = 6.964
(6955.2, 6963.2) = 6.826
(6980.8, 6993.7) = 6.536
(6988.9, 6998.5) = 6.622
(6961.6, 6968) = 6.948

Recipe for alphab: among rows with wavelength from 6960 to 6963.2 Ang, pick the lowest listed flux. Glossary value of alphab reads 6.687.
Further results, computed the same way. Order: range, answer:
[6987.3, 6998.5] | 6.418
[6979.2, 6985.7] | 6.487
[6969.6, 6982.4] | 6.536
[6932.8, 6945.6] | 6.715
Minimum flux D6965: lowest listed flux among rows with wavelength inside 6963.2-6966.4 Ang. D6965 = 6.642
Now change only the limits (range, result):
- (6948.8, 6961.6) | 6.492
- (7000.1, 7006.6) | 6.569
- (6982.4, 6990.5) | 6.477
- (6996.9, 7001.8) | 6.622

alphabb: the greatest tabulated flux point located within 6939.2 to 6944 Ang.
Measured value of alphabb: 6.741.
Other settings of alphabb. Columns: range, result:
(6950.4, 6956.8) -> 6.653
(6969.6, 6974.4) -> 7.168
